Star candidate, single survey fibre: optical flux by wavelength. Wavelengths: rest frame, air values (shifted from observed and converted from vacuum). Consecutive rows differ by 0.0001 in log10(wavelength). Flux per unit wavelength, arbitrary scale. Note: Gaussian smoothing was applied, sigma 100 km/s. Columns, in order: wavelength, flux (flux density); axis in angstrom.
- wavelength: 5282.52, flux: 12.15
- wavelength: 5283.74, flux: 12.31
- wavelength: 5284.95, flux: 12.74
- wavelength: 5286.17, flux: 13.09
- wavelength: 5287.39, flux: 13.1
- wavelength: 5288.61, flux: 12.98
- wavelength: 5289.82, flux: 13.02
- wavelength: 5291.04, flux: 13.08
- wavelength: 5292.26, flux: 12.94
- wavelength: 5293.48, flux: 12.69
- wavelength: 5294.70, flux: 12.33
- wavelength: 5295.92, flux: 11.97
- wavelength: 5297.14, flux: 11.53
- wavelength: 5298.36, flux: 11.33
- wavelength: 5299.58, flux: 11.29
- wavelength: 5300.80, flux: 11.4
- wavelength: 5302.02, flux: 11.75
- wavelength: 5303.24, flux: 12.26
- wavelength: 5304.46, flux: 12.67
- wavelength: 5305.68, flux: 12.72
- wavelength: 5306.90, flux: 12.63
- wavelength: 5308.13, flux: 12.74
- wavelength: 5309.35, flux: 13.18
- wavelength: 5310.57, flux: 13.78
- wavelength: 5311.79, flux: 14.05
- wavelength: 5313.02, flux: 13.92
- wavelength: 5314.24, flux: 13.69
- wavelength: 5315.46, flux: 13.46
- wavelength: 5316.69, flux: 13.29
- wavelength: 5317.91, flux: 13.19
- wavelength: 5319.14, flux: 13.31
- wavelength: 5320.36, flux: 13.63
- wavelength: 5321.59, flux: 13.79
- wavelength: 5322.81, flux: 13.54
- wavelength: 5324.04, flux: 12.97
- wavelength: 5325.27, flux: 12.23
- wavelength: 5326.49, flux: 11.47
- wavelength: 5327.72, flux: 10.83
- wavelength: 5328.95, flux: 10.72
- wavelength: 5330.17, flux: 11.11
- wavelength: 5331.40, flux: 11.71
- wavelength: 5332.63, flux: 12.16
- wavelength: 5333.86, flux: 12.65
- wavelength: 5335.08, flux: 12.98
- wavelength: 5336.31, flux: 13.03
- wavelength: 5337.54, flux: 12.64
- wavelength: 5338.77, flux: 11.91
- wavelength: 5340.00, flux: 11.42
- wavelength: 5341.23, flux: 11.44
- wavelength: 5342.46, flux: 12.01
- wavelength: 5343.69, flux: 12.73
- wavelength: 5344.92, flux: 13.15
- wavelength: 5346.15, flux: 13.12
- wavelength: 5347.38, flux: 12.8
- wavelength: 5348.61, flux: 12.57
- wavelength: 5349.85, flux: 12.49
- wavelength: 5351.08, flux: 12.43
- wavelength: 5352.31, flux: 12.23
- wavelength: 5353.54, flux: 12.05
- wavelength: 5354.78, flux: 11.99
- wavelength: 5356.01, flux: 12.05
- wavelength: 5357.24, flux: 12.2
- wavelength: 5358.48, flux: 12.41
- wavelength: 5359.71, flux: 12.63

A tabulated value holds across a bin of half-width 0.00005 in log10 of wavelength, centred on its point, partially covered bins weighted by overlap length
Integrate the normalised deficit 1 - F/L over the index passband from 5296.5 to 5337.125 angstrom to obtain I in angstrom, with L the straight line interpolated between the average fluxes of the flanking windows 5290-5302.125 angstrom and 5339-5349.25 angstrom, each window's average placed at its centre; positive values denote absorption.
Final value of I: -1.24 angstrom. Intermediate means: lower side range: 12.1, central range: 12.6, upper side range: 12.4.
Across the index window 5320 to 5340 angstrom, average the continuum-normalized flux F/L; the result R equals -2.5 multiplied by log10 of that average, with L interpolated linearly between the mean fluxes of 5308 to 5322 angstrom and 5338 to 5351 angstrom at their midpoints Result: 0.06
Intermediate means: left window 13.5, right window 12.4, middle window 12.3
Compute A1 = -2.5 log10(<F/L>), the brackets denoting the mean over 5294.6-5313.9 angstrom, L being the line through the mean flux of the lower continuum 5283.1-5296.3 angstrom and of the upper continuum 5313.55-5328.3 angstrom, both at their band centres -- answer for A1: 0.03 mag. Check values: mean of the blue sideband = 12.8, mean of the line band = 12.5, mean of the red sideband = 13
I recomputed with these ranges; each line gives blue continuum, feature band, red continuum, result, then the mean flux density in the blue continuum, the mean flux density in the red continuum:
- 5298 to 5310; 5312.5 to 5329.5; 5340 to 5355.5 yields -0.80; 12.2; 12.4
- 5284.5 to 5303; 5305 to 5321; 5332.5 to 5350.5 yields -1.23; 12.3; 12.5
